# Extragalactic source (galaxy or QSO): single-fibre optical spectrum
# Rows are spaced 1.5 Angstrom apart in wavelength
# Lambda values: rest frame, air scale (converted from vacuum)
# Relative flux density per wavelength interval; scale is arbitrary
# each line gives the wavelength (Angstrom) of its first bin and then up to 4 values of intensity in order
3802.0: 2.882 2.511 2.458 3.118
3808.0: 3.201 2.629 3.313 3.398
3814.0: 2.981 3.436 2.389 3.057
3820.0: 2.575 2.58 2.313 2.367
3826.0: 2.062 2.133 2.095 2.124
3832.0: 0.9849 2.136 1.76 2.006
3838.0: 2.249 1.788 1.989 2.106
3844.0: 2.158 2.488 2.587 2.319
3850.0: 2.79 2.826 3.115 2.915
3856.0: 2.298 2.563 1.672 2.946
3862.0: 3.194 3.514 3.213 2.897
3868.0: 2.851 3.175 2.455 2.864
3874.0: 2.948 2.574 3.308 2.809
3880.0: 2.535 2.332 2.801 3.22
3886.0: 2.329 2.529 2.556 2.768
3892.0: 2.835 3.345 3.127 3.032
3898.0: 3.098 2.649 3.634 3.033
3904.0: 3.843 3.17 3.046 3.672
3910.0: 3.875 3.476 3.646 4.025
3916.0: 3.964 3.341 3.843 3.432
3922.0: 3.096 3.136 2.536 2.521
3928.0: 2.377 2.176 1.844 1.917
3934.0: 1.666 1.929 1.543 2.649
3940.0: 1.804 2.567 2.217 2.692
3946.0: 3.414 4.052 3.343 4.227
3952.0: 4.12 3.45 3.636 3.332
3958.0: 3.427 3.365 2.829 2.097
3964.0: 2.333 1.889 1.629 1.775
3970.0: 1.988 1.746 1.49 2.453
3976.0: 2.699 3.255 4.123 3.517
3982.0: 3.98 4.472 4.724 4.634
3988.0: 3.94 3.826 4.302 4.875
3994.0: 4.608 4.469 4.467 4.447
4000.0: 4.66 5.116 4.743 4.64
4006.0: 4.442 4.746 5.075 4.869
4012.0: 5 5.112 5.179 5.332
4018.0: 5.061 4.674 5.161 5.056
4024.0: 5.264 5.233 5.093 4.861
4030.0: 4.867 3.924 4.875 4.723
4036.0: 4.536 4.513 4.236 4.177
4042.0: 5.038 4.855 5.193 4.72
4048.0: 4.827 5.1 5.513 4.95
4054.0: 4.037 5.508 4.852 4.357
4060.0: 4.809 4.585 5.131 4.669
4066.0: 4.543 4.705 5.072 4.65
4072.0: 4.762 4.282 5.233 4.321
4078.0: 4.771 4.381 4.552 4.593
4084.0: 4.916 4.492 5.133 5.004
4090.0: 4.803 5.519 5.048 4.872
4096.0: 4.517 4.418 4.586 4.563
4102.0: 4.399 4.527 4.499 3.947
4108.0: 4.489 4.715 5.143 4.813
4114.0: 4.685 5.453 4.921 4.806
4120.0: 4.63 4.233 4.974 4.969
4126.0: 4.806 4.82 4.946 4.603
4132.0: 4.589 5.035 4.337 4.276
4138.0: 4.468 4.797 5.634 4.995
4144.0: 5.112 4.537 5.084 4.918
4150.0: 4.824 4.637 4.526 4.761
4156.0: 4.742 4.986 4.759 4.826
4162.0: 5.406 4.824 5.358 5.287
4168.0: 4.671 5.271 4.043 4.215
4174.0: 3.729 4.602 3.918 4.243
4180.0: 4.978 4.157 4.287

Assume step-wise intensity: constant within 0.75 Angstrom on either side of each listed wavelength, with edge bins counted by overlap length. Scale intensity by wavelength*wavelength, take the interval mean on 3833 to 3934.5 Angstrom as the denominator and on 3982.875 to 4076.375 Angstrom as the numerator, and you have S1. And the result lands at 1.8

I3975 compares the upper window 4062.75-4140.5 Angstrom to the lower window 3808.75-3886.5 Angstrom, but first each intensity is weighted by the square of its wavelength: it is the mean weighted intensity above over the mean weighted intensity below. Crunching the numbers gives 2.08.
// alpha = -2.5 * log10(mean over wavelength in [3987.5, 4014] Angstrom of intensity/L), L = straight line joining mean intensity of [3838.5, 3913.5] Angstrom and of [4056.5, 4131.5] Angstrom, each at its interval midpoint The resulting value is -0.18 mag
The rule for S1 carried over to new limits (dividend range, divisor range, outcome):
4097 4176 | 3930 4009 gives 1.55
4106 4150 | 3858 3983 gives 1.83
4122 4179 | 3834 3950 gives 1.93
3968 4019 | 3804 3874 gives 1.74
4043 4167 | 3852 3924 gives 1.75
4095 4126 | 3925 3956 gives 1.87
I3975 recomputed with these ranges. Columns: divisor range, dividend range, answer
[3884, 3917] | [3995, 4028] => 1.61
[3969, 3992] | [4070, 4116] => 1.46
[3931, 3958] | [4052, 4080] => 1.76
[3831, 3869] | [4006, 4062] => 2.17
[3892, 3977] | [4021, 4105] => 1.77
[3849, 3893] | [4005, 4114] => 1.89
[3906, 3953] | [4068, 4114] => 1.71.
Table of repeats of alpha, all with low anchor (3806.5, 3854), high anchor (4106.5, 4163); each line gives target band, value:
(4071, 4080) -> -0.07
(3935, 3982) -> 0.23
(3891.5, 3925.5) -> -0.10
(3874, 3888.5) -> 0.05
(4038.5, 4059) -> -0.16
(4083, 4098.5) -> -0.09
